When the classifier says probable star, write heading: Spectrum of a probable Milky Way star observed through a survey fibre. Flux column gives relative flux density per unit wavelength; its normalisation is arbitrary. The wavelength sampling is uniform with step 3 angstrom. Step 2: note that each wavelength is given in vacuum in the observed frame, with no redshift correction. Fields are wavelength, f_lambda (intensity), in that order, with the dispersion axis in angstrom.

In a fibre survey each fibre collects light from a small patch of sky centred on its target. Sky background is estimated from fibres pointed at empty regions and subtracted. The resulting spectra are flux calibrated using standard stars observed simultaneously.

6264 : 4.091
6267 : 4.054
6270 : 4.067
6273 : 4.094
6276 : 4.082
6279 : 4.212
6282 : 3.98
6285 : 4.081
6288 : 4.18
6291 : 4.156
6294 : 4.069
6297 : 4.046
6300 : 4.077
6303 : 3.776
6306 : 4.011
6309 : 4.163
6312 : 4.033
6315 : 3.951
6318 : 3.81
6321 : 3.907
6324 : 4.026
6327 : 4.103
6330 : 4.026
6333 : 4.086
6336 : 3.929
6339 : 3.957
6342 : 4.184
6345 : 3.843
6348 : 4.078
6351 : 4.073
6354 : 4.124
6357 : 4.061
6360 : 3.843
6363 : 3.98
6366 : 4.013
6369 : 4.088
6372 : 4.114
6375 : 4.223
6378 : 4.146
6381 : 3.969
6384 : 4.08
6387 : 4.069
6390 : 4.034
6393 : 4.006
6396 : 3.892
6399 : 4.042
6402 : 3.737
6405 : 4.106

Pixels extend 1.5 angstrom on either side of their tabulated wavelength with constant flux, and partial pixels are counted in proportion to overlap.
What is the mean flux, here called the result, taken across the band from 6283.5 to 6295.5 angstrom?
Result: 4.12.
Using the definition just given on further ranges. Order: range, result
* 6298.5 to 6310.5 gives 4.01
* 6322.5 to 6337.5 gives 4.03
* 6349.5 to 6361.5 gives 4.03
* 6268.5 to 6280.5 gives 4.11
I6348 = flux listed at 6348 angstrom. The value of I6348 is 4.078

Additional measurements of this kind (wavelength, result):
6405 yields 4.106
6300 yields 4.077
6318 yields 3.81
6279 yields 4.212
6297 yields 4.046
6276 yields 4.082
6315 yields 3.951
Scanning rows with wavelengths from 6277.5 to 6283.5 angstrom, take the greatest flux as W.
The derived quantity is 4.212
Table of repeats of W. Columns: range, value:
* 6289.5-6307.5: 4.156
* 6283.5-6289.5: 4.18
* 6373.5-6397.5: 4.223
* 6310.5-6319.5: 4.033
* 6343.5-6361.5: 4.124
